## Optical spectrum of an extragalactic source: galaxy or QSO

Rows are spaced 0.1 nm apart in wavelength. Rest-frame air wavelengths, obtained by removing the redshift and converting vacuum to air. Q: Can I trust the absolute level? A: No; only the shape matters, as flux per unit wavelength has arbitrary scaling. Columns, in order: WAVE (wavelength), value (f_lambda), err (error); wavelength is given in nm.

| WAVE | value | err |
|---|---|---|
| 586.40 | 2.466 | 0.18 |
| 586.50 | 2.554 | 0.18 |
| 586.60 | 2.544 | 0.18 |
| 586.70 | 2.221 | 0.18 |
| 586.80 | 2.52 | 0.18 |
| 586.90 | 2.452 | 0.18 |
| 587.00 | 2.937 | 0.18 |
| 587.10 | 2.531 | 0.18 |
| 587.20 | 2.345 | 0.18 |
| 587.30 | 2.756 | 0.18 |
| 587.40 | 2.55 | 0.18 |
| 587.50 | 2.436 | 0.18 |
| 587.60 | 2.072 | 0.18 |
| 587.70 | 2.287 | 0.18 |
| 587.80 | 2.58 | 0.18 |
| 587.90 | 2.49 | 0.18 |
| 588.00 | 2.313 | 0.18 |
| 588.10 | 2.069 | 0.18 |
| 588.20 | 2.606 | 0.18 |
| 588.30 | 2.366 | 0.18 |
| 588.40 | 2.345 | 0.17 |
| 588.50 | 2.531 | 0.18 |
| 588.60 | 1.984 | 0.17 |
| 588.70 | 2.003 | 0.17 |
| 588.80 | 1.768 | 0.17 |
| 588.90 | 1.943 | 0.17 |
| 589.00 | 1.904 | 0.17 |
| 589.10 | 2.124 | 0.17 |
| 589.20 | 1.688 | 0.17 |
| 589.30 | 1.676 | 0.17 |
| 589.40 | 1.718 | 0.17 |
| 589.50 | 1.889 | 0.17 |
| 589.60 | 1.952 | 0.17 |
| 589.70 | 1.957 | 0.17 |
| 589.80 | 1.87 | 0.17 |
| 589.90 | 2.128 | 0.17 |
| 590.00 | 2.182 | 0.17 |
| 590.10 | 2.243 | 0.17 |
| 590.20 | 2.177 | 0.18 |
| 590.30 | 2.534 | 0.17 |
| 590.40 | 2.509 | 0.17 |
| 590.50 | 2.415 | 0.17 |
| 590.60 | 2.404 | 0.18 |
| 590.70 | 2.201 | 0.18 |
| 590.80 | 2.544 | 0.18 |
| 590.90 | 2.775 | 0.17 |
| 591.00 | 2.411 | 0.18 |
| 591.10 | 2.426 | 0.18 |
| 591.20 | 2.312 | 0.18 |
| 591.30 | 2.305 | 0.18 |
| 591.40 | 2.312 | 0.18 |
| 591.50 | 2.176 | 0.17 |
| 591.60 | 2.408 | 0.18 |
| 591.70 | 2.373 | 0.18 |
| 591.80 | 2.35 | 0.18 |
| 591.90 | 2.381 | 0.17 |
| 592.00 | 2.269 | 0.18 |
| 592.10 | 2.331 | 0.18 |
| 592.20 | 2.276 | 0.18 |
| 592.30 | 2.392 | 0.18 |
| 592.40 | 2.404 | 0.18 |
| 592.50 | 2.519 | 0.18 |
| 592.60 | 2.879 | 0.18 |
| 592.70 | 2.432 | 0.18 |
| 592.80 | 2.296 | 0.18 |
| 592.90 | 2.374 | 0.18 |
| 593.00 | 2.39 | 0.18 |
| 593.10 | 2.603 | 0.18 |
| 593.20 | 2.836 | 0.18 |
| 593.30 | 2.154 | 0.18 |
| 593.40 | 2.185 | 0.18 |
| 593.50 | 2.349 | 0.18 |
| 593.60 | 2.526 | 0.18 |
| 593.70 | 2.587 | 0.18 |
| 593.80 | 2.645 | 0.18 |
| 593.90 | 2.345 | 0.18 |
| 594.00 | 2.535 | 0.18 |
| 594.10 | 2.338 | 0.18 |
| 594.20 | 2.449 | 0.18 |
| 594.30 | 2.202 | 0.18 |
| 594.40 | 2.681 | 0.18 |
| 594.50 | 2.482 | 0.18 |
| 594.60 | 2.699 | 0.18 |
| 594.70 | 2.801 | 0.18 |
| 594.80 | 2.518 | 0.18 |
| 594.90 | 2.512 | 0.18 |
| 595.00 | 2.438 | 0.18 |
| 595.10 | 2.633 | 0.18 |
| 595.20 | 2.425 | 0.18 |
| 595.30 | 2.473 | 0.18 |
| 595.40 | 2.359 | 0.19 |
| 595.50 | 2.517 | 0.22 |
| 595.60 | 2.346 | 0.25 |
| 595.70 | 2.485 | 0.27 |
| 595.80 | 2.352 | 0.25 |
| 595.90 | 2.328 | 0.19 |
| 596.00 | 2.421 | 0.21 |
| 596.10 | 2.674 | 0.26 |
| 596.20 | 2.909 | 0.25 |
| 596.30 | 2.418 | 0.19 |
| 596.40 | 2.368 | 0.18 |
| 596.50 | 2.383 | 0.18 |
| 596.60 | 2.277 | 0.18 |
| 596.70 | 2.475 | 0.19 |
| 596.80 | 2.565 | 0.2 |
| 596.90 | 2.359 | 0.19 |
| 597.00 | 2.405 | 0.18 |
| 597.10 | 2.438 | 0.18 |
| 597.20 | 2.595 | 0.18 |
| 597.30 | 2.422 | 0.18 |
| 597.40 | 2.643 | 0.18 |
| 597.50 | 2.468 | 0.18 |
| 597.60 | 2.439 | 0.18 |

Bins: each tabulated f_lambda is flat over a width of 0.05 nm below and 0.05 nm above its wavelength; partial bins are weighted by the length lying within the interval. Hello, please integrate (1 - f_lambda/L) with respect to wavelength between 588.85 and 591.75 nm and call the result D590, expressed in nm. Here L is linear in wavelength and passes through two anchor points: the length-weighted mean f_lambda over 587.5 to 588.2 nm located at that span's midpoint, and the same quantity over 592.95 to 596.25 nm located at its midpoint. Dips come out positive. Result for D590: 0.24 nm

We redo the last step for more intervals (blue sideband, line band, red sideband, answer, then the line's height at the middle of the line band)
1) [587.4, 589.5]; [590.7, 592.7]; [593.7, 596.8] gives -0.09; 2.31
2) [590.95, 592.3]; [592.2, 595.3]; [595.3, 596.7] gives -0.12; 2.39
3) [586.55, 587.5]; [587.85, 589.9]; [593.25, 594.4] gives 0.36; 2.5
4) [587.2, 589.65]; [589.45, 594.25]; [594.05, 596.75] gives -0.08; 2.32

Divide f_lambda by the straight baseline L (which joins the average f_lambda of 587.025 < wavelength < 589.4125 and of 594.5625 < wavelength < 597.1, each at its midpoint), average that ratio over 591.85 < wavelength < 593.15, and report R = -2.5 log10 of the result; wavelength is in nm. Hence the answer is -0.02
